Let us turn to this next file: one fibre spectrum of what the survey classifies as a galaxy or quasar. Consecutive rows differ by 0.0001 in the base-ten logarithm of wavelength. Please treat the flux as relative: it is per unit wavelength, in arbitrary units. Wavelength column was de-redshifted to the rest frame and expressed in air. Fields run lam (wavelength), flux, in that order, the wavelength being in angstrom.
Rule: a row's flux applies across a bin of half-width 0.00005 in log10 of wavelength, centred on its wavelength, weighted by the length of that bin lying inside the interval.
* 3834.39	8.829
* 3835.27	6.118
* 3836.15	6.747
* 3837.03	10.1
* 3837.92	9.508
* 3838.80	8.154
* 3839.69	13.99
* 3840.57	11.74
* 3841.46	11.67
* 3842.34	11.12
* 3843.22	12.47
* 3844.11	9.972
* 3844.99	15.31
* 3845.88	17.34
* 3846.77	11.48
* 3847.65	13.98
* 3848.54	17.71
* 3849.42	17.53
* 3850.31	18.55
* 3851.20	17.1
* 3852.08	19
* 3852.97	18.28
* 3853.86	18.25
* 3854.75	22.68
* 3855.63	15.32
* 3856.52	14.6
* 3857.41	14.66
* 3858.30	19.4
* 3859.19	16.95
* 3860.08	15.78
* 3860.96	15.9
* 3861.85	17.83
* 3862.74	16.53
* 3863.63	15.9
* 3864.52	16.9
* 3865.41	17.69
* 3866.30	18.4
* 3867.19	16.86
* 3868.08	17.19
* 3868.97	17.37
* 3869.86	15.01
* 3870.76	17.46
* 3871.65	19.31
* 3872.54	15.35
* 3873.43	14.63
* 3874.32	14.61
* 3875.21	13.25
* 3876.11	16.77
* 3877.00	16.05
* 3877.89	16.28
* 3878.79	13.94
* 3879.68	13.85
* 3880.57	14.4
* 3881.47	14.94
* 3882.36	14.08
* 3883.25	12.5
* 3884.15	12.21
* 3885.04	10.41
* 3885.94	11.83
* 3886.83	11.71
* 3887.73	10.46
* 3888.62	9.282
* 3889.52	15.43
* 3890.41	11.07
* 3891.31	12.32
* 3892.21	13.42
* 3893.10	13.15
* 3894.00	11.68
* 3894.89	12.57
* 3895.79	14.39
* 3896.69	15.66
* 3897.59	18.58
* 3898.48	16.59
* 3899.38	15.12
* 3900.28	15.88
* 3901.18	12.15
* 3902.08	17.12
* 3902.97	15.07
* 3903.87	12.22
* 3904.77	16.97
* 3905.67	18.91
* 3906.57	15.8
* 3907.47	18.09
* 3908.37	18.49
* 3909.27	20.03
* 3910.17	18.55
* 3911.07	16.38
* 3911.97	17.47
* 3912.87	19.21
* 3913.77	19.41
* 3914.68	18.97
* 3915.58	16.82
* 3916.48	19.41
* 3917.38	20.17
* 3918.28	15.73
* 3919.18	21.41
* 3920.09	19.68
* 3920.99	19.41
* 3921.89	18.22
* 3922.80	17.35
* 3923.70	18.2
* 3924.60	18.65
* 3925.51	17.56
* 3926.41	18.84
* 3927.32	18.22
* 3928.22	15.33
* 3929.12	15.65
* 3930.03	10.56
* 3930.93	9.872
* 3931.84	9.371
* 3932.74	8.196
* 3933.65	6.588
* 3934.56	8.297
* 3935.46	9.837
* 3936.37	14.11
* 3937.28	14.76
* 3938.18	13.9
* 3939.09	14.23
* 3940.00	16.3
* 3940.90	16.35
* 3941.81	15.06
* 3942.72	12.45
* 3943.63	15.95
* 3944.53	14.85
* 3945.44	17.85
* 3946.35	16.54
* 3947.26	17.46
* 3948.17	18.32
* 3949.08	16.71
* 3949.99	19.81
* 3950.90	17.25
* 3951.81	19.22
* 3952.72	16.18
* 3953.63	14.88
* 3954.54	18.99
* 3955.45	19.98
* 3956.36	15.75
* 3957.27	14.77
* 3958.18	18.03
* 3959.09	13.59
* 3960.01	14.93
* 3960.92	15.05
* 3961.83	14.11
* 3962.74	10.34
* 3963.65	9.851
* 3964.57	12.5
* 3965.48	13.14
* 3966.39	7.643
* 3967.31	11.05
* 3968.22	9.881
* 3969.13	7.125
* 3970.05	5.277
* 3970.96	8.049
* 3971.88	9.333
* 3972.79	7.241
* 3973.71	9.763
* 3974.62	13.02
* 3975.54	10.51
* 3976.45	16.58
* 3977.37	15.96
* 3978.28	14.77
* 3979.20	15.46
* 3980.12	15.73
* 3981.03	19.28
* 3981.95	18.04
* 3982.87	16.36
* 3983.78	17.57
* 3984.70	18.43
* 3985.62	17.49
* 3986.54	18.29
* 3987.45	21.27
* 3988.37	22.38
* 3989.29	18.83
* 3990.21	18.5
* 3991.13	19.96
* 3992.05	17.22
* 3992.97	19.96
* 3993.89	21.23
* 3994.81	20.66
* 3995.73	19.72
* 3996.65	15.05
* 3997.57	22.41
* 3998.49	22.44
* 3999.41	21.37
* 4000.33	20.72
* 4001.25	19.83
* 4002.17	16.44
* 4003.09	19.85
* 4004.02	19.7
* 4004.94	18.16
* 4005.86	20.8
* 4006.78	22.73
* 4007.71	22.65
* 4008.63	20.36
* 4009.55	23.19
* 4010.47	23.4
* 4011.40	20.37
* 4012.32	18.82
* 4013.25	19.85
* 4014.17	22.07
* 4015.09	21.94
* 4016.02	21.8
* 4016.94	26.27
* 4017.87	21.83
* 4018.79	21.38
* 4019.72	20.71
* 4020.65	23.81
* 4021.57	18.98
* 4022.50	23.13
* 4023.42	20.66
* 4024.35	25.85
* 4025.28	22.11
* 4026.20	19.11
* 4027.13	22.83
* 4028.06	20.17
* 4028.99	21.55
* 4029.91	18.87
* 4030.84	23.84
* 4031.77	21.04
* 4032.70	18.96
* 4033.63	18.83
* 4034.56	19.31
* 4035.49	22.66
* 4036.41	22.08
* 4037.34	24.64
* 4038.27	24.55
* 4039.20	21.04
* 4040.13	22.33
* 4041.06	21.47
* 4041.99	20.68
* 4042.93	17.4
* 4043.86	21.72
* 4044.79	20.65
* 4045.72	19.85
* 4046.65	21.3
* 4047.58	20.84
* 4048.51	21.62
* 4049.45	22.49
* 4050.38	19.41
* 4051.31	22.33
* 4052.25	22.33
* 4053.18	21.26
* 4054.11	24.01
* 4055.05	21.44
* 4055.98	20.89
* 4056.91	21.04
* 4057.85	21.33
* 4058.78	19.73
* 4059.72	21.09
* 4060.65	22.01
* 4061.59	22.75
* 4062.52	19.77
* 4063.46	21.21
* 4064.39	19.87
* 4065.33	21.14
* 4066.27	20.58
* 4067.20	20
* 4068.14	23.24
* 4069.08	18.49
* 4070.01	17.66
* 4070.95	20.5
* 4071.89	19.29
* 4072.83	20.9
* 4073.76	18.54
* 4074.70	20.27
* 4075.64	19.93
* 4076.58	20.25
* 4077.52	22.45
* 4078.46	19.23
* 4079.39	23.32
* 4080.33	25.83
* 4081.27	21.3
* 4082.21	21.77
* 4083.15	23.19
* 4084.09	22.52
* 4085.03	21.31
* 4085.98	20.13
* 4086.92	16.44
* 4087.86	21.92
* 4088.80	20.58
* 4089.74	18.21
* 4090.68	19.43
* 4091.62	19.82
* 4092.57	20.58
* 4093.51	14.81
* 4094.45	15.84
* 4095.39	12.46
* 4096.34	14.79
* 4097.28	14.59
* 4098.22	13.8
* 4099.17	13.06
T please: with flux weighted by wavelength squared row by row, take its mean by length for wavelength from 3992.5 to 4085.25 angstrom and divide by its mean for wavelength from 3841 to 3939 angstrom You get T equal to 1.5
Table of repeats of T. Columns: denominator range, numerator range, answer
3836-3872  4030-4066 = 1.51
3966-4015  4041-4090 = 1.25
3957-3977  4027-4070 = 1.93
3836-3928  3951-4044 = 1.24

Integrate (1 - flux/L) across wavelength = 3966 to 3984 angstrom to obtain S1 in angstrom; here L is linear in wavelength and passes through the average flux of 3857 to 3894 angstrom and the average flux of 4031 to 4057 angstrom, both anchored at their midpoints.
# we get 6.1 angstrom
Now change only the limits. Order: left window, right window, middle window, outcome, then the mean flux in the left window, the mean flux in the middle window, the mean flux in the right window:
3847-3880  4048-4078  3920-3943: 4.6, 16.6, 14.4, 20.9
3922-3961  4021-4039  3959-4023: 5.3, 15.3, 17.4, 21.6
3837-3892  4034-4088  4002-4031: -2.5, 14.9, 21.4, 21.1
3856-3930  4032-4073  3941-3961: 1.4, 16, 16.5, 21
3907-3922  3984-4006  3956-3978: 8.5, 18.7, 11.8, 19.6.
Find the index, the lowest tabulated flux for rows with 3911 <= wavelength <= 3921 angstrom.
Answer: 15.73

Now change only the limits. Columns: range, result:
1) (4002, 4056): 16.44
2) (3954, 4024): 5.277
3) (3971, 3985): 7.241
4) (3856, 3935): 6.588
